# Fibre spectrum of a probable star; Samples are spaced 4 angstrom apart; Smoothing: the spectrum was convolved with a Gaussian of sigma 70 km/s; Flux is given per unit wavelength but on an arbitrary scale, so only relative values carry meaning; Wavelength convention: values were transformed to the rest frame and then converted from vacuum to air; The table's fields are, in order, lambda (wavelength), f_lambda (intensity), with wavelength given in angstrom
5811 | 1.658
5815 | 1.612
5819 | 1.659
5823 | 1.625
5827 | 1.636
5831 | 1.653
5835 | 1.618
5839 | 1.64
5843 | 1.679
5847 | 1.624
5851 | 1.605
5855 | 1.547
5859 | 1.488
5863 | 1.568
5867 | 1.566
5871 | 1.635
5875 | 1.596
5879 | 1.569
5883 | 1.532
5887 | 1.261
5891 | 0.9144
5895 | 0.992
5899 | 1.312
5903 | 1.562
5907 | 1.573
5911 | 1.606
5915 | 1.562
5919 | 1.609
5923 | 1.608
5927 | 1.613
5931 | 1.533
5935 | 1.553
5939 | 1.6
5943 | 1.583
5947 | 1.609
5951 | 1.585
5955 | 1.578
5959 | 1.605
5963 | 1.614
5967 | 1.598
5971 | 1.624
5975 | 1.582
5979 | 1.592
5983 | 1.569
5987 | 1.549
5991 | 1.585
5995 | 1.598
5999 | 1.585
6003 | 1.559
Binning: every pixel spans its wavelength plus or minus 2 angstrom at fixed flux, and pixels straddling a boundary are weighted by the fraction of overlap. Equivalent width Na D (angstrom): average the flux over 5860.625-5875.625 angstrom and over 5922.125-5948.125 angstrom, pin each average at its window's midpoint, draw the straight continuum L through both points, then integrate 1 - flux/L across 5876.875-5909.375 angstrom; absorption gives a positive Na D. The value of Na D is 4.98 angstrom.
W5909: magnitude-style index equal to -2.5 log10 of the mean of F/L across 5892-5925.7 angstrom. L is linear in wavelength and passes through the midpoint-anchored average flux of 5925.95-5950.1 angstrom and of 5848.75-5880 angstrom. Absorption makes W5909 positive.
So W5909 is 0.08 mag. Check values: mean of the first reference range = 1.57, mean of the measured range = 1.46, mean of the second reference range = 1.58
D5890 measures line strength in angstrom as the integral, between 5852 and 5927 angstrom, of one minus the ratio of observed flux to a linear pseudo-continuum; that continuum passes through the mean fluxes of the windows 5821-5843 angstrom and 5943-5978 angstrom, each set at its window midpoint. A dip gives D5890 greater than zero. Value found 6.6 angstrom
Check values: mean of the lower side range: 1.64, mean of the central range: 1.48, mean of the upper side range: 1.6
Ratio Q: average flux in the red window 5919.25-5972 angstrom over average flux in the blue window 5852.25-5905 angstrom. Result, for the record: 1.1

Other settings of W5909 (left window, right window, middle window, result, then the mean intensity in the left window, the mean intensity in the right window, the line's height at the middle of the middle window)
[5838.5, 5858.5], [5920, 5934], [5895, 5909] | 0.13 mag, 1.61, 1.58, 1.59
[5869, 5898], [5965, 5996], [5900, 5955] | -0.09 mag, 1.36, 1.59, 1.46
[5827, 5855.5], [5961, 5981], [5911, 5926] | 0.01 mag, 1.63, 1.6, 1.61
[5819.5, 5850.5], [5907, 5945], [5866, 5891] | 0.10 mag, 1.64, 1.58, 1.61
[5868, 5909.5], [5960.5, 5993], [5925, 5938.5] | -0.05 mag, 1.4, 1.59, 1.49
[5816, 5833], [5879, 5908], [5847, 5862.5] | -0.04 mag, 1.64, 1.32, 1.5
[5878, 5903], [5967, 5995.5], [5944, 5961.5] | -0.07 mag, 1.28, 1.59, 1.49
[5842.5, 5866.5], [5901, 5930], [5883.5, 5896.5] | 0.38 mag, 1.58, 1.59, 1.58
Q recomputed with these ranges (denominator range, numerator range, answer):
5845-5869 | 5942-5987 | 1.02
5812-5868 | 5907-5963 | 0.99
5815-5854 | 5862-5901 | 0.85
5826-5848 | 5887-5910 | 0.78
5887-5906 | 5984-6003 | 1.29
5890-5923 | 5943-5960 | 1.12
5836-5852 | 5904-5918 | 0.97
